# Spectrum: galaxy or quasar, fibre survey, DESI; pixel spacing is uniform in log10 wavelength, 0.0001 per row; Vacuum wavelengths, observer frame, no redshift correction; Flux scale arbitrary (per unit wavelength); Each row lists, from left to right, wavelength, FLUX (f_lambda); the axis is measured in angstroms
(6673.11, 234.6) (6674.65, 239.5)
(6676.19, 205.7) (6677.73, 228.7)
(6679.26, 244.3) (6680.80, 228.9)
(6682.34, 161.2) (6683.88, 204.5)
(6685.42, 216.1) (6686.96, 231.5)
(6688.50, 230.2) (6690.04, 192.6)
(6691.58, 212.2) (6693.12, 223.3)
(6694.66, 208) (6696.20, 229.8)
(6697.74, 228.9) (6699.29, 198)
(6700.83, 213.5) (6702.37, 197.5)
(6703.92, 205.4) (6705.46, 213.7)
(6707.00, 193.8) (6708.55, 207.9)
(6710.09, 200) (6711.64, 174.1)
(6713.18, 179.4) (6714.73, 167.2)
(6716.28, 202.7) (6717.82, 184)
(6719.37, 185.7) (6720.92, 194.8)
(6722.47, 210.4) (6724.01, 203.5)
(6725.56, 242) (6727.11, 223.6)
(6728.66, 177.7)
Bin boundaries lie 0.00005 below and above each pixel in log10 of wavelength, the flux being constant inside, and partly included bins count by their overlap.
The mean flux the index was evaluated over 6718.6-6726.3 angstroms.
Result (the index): 207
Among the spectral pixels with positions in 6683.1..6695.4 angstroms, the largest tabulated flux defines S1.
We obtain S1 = 231.5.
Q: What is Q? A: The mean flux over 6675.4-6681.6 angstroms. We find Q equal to 227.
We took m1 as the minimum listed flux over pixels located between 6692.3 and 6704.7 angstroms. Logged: 197.5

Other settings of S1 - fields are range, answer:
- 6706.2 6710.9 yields 207.9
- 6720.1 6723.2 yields 210.4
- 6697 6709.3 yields 228.9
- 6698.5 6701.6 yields 213.5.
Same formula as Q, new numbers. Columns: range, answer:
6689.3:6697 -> 214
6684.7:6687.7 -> 224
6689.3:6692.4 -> 203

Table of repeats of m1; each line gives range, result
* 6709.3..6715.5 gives 167.2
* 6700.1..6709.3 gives 193.8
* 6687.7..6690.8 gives 192.6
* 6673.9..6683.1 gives 161.2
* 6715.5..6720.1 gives 184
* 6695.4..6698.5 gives 228.9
